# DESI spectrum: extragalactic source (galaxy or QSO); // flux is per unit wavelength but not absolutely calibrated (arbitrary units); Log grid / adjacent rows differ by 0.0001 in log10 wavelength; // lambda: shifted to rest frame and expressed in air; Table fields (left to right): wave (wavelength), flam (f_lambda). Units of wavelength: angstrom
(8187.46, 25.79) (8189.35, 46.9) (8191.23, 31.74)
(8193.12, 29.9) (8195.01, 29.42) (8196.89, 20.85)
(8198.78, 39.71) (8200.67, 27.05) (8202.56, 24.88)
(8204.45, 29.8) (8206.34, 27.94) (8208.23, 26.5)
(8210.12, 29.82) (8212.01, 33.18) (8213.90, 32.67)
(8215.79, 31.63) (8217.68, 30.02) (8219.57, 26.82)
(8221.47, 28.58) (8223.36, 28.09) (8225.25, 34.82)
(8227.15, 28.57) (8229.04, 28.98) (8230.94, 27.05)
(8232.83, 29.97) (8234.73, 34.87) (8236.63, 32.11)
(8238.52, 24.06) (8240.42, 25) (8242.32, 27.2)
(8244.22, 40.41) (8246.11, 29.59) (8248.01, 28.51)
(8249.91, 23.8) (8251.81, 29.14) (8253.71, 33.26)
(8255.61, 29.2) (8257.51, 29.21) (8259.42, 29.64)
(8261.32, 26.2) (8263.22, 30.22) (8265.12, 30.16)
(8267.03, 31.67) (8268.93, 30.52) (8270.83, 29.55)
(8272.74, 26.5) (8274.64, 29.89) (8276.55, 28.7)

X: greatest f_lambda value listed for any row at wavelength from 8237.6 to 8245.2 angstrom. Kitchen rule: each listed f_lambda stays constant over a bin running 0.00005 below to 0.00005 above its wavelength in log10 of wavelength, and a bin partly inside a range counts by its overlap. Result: 40.41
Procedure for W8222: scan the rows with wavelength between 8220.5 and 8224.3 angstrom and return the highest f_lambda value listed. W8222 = 28.58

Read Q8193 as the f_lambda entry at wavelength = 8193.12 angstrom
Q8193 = 29.9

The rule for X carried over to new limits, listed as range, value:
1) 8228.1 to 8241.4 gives 34.87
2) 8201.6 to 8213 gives 33.18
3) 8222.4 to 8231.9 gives 34.82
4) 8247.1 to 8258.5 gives 33.26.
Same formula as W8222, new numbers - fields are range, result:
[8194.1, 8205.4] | 39.71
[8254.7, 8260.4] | 29.64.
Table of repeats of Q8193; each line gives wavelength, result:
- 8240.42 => 25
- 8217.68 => 30.02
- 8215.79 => 31.63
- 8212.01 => 33.18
